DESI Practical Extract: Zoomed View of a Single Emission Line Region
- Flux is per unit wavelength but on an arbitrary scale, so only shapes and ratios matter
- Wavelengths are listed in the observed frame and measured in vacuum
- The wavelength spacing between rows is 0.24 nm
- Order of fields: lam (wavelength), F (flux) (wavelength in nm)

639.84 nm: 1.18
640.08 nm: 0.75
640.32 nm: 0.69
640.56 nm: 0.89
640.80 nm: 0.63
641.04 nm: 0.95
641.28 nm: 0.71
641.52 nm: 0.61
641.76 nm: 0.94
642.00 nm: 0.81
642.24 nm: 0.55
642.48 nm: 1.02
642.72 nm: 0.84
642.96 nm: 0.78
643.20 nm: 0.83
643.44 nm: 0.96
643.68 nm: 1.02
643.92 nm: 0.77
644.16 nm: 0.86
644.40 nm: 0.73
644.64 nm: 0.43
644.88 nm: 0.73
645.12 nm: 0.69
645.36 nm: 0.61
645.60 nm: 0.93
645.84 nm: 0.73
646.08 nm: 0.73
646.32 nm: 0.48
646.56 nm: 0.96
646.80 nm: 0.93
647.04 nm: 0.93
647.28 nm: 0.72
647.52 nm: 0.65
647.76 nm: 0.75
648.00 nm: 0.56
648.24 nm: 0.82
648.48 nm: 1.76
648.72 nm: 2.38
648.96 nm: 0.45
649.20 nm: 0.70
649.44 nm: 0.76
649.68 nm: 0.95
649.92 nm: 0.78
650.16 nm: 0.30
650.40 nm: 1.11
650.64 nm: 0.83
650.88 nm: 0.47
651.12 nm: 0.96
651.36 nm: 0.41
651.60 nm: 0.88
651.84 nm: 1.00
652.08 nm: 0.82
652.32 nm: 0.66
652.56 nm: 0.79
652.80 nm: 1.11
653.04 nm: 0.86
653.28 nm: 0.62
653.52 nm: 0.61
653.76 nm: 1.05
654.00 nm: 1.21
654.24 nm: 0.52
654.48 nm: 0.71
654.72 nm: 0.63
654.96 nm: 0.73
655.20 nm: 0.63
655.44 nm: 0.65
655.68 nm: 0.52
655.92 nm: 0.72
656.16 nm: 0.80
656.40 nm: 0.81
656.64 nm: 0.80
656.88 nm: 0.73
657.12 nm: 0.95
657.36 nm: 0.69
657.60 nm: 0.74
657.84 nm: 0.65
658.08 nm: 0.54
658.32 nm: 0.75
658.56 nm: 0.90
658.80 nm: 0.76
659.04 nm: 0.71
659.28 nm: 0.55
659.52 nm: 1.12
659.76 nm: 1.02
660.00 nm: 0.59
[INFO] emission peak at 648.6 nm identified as H-beta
